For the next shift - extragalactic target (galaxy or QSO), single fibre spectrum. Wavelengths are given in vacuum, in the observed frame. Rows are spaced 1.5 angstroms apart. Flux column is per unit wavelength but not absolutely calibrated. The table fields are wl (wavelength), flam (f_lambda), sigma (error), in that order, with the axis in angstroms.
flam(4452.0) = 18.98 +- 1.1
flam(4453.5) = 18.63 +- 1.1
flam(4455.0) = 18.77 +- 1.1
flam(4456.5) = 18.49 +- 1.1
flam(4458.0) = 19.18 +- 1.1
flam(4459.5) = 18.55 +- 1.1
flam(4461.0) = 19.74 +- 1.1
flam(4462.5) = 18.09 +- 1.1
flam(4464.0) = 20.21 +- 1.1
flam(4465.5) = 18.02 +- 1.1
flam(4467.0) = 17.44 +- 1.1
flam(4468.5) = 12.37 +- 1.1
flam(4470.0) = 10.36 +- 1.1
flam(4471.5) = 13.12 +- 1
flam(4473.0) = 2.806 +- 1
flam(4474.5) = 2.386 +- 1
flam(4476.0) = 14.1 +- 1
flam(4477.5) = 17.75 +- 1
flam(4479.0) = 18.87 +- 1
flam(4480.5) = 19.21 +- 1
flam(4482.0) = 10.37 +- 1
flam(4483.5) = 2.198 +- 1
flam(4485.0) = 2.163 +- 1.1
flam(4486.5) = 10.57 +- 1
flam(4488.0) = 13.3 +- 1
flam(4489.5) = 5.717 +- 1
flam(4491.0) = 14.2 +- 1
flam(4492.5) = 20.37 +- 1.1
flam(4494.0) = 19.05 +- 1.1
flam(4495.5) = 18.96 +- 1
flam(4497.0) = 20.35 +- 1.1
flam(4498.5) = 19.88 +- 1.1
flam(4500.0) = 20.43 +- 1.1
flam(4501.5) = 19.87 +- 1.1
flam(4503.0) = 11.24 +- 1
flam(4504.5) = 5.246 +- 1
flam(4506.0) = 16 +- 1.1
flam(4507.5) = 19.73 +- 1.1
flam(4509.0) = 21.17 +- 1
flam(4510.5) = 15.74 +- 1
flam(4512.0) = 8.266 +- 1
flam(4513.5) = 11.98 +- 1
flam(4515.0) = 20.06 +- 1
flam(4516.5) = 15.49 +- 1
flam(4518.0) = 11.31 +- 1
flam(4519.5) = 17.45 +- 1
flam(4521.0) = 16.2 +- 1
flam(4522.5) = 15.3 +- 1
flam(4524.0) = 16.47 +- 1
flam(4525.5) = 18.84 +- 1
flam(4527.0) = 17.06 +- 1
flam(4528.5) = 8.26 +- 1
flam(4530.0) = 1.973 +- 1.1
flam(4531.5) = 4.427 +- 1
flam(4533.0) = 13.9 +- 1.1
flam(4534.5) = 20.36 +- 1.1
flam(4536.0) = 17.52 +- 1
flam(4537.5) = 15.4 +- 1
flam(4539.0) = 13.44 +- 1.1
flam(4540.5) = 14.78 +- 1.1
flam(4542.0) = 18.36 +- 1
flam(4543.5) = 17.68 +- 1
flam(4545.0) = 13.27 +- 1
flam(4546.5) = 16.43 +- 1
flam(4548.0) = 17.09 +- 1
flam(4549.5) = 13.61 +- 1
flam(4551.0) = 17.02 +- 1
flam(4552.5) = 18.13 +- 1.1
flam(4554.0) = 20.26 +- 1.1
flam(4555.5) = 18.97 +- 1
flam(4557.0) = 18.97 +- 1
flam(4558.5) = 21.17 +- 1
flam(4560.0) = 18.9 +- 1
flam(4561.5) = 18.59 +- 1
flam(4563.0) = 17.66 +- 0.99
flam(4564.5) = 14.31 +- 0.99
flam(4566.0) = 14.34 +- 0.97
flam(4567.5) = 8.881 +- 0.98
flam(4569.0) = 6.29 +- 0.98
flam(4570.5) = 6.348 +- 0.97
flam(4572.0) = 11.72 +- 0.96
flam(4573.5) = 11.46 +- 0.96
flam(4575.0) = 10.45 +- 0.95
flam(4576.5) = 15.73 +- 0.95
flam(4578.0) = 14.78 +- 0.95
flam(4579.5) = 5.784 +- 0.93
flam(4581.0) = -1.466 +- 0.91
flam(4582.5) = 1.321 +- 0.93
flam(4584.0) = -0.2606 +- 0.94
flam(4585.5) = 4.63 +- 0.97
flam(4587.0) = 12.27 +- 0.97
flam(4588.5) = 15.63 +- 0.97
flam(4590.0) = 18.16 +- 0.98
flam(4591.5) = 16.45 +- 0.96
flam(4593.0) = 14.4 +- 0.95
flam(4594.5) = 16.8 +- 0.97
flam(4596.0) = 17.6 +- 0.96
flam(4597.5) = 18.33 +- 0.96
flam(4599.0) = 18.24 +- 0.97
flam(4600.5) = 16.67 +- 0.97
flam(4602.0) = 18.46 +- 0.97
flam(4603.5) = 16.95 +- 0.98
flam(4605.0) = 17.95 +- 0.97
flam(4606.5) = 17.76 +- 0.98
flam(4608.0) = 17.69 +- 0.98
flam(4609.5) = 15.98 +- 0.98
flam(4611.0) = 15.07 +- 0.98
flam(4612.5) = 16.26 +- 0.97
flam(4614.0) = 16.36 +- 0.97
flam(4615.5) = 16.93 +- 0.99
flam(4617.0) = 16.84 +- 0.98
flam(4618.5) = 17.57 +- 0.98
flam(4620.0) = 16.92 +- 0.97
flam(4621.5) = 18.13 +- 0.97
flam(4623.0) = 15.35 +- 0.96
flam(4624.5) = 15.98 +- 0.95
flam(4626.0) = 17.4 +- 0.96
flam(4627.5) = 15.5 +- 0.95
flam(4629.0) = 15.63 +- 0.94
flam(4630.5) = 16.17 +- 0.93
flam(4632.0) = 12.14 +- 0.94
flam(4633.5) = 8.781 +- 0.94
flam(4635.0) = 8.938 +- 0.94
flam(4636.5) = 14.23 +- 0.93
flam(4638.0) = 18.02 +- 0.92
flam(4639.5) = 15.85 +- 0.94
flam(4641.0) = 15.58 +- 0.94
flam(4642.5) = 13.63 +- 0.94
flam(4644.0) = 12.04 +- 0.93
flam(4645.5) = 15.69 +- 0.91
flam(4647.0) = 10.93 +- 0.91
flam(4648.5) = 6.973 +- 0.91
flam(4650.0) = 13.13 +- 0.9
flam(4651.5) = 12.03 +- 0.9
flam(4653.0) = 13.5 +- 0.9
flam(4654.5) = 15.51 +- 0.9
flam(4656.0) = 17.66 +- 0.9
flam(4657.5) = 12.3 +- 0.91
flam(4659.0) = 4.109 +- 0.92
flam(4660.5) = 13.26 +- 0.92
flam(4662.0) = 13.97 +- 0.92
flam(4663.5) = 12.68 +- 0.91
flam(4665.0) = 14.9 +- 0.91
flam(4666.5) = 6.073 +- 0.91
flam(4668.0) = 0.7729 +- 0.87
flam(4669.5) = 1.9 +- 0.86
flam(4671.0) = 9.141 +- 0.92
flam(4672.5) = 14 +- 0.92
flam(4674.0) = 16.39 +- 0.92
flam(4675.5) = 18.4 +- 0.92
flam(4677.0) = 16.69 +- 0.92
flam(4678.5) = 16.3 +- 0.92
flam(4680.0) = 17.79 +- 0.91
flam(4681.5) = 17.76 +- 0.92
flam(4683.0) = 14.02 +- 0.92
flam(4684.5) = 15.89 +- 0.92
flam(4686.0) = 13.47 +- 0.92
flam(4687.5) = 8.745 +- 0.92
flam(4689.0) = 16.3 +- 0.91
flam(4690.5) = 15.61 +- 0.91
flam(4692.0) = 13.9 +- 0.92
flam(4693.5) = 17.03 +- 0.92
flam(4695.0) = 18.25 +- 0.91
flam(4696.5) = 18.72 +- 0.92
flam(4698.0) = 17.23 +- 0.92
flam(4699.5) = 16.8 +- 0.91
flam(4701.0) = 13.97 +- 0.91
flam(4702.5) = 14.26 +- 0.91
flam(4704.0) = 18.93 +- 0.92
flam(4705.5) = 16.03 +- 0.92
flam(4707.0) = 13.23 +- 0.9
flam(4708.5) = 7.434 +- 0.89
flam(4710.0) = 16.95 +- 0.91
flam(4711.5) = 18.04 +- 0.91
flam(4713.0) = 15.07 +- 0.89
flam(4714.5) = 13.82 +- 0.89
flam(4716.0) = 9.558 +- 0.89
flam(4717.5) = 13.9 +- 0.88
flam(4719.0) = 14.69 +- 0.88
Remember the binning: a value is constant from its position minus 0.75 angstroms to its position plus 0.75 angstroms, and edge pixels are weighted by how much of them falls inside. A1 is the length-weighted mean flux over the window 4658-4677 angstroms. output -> 10.7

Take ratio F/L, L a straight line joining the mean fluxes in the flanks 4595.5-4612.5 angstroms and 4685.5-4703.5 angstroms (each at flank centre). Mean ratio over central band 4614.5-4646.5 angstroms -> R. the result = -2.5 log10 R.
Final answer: 0.11 mag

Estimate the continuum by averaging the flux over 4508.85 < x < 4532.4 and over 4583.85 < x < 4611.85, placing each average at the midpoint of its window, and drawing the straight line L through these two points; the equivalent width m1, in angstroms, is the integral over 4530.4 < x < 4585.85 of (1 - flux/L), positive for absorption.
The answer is 4.5 angstroms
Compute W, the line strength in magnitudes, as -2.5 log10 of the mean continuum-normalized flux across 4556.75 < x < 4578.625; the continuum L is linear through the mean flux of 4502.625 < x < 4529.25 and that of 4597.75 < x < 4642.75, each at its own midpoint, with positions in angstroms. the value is 0.11 mag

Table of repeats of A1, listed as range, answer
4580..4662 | 14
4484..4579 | 14.8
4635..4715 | 13.8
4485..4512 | 15.4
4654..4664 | 12.7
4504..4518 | 14.8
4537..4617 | 14.5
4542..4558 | 17.3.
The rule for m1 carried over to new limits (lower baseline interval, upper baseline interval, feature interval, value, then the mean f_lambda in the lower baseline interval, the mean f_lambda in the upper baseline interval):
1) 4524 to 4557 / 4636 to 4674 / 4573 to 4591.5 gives 6.2 angstroms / 15.2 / 12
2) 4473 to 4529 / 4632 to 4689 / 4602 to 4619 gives -4.7 angstroms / 14.3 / 12.8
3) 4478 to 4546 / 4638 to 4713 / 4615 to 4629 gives -2.6 angstroms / 14.5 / 13.8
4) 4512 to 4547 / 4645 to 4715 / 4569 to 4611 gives 3.8 angstroms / 14.5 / 13.7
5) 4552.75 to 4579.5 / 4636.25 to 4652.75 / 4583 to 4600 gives 0.5 angstroms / 14.5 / 13.4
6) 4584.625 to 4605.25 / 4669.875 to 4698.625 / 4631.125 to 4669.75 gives 9.1 angstroms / 15.7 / 15.4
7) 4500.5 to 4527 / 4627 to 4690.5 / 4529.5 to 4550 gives 0.9 angstroms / 15.4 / 13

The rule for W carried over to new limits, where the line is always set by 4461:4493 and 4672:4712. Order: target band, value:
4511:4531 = -0.03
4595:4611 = -0.21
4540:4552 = -0.18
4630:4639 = 0.14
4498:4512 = -0.23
